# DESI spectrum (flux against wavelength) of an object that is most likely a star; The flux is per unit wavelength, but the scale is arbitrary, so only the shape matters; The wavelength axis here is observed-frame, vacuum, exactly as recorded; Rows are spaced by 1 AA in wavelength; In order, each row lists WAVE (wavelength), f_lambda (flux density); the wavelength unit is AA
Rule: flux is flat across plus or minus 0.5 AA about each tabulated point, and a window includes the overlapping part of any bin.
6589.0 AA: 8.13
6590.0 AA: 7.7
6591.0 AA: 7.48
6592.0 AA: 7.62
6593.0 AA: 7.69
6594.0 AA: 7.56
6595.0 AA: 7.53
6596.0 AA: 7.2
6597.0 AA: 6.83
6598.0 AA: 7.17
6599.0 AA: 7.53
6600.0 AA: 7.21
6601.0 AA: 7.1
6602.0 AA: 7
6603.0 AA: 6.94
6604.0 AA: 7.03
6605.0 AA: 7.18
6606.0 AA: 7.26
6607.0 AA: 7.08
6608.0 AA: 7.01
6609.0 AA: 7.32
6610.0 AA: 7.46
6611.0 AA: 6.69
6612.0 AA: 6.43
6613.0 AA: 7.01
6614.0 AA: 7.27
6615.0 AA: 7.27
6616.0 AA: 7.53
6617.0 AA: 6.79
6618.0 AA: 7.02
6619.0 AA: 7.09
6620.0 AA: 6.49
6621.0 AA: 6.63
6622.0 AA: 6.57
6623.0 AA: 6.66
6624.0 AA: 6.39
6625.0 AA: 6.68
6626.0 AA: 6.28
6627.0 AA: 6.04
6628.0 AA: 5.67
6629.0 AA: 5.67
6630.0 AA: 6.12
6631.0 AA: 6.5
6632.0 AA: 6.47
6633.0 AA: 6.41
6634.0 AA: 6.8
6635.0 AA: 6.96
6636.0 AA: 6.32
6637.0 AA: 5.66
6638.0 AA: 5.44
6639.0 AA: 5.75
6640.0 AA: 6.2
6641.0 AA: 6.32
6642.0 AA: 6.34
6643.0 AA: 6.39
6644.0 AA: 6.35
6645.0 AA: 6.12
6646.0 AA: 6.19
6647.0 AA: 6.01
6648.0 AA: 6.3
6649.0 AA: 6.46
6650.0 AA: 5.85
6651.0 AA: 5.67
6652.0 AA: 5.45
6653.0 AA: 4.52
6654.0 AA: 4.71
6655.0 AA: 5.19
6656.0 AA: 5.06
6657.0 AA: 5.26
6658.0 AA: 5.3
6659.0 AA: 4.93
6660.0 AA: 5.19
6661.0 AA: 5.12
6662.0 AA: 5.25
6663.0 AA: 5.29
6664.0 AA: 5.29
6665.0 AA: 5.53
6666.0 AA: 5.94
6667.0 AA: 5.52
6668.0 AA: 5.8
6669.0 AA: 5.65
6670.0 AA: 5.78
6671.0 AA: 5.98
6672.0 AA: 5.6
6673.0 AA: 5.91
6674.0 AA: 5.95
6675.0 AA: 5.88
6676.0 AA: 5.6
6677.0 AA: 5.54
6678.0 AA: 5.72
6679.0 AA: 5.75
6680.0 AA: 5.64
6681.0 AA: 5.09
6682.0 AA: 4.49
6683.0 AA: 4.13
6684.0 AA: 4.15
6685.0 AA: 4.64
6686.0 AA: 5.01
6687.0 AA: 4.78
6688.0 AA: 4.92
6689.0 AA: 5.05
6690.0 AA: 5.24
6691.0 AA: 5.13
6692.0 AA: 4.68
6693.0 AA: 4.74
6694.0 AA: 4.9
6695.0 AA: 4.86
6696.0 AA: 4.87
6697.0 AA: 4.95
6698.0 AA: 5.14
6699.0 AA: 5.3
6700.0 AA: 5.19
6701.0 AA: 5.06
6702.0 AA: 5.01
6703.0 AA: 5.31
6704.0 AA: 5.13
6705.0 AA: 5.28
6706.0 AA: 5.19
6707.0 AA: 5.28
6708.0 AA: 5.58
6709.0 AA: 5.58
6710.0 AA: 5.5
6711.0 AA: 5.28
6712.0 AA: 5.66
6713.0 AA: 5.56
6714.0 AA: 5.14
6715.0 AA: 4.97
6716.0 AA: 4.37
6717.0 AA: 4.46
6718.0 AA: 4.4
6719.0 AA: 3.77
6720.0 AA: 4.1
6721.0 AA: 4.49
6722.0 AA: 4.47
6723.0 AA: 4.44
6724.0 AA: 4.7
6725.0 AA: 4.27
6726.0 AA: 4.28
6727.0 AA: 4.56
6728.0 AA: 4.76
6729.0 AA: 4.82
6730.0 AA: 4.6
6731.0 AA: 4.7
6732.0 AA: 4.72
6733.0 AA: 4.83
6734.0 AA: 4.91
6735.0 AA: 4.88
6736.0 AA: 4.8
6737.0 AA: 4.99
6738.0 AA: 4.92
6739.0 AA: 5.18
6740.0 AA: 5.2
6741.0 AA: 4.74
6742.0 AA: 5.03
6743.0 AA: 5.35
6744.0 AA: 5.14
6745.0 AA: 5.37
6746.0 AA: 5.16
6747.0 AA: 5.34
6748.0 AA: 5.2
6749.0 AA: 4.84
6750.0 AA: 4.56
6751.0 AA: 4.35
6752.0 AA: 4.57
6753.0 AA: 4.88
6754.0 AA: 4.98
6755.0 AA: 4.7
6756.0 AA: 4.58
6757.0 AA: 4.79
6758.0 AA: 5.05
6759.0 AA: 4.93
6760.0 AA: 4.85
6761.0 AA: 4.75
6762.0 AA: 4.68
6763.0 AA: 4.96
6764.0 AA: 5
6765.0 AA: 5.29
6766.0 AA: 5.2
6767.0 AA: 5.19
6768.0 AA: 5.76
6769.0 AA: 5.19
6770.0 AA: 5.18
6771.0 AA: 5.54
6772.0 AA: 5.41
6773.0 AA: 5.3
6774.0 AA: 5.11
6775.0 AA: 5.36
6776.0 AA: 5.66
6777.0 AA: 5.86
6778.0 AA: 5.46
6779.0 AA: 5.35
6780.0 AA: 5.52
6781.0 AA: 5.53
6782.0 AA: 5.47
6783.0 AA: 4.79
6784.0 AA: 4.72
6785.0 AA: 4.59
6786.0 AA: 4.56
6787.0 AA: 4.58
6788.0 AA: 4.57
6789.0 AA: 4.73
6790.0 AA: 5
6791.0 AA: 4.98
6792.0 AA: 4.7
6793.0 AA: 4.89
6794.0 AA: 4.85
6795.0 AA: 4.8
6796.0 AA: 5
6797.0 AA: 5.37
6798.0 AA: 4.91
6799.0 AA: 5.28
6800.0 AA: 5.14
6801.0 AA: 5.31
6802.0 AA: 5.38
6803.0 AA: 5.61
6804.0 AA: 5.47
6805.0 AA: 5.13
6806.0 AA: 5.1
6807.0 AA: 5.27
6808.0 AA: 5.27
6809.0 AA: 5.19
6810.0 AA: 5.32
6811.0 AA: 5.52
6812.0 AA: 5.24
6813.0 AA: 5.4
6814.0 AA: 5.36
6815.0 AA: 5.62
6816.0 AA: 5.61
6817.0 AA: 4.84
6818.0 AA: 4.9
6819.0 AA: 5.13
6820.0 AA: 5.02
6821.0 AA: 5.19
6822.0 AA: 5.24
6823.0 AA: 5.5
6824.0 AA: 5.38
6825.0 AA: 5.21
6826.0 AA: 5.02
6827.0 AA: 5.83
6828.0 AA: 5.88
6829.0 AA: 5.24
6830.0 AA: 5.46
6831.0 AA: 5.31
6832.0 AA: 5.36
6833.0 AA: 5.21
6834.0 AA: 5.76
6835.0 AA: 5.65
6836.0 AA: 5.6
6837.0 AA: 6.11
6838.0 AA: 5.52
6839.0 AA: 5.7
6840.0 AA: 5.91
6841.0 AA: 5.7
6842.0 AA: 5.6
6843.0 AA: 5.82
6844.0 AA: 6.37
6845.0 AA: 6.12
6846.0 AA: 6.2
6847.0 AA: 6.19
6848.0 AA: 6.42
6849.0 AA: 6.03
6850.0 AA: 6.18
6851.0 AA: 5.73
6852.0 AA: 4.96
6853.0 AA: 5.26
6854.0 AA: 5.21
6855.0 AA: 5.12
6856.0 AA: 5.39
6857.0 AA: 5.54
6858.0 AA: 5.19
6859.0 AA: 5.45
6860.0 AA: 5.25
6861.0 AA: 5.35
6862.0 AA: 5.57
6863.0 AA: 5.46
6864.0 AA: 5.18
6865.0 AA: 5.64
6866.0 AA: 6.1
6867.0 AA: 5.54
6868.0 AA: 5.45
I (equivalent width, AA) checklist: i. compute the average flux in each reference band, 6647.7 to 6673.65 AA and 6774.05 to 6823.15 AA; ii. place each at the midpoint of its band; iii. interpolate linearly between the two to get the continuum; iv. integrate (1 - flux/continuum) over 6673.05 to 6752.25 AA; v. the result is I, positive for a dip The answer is 5.8 AA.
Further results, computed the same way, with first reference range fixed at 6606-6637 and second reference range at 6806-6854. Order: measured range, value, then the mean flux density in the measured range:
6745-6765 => 3.6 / 4.88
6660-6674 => 1.8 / 5.59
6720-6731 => 2.8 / 4.53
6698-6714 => 2.3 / 5.32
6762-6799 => 4.4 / 5.12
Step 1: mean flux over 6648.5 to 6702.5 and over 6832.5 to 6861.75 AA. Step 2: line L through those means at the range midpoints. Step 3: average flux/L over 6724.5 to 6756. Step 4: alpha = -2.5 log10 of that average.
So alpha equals 0.12 mag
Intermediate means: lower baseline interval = 5.25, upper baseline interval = 5.67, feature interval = 4.85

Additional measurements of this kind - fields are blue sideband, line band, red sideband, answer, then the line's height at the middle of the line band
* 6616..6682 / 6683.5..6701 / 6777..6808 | 0.15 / 5.66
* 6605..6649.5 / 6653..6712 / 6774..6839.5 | 0.17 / 6.14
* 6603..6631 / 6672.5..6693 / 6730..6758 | 0.13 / 5.8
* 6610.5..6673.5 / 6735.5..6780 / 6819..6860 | 0.14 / 5.77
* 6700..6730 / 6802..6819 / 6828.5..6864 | 0.02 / 5.42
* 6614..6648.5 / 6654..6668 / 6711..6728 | 0.10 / 5.81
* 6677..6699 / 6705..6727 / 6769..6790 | 0.04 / 5.03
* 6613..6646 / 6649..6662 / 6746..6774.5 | 0.18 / 6.16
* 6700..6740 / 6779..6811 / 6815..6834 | 0.02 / 5.19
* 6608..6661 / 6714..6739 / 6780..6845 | 0.24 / 5.73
